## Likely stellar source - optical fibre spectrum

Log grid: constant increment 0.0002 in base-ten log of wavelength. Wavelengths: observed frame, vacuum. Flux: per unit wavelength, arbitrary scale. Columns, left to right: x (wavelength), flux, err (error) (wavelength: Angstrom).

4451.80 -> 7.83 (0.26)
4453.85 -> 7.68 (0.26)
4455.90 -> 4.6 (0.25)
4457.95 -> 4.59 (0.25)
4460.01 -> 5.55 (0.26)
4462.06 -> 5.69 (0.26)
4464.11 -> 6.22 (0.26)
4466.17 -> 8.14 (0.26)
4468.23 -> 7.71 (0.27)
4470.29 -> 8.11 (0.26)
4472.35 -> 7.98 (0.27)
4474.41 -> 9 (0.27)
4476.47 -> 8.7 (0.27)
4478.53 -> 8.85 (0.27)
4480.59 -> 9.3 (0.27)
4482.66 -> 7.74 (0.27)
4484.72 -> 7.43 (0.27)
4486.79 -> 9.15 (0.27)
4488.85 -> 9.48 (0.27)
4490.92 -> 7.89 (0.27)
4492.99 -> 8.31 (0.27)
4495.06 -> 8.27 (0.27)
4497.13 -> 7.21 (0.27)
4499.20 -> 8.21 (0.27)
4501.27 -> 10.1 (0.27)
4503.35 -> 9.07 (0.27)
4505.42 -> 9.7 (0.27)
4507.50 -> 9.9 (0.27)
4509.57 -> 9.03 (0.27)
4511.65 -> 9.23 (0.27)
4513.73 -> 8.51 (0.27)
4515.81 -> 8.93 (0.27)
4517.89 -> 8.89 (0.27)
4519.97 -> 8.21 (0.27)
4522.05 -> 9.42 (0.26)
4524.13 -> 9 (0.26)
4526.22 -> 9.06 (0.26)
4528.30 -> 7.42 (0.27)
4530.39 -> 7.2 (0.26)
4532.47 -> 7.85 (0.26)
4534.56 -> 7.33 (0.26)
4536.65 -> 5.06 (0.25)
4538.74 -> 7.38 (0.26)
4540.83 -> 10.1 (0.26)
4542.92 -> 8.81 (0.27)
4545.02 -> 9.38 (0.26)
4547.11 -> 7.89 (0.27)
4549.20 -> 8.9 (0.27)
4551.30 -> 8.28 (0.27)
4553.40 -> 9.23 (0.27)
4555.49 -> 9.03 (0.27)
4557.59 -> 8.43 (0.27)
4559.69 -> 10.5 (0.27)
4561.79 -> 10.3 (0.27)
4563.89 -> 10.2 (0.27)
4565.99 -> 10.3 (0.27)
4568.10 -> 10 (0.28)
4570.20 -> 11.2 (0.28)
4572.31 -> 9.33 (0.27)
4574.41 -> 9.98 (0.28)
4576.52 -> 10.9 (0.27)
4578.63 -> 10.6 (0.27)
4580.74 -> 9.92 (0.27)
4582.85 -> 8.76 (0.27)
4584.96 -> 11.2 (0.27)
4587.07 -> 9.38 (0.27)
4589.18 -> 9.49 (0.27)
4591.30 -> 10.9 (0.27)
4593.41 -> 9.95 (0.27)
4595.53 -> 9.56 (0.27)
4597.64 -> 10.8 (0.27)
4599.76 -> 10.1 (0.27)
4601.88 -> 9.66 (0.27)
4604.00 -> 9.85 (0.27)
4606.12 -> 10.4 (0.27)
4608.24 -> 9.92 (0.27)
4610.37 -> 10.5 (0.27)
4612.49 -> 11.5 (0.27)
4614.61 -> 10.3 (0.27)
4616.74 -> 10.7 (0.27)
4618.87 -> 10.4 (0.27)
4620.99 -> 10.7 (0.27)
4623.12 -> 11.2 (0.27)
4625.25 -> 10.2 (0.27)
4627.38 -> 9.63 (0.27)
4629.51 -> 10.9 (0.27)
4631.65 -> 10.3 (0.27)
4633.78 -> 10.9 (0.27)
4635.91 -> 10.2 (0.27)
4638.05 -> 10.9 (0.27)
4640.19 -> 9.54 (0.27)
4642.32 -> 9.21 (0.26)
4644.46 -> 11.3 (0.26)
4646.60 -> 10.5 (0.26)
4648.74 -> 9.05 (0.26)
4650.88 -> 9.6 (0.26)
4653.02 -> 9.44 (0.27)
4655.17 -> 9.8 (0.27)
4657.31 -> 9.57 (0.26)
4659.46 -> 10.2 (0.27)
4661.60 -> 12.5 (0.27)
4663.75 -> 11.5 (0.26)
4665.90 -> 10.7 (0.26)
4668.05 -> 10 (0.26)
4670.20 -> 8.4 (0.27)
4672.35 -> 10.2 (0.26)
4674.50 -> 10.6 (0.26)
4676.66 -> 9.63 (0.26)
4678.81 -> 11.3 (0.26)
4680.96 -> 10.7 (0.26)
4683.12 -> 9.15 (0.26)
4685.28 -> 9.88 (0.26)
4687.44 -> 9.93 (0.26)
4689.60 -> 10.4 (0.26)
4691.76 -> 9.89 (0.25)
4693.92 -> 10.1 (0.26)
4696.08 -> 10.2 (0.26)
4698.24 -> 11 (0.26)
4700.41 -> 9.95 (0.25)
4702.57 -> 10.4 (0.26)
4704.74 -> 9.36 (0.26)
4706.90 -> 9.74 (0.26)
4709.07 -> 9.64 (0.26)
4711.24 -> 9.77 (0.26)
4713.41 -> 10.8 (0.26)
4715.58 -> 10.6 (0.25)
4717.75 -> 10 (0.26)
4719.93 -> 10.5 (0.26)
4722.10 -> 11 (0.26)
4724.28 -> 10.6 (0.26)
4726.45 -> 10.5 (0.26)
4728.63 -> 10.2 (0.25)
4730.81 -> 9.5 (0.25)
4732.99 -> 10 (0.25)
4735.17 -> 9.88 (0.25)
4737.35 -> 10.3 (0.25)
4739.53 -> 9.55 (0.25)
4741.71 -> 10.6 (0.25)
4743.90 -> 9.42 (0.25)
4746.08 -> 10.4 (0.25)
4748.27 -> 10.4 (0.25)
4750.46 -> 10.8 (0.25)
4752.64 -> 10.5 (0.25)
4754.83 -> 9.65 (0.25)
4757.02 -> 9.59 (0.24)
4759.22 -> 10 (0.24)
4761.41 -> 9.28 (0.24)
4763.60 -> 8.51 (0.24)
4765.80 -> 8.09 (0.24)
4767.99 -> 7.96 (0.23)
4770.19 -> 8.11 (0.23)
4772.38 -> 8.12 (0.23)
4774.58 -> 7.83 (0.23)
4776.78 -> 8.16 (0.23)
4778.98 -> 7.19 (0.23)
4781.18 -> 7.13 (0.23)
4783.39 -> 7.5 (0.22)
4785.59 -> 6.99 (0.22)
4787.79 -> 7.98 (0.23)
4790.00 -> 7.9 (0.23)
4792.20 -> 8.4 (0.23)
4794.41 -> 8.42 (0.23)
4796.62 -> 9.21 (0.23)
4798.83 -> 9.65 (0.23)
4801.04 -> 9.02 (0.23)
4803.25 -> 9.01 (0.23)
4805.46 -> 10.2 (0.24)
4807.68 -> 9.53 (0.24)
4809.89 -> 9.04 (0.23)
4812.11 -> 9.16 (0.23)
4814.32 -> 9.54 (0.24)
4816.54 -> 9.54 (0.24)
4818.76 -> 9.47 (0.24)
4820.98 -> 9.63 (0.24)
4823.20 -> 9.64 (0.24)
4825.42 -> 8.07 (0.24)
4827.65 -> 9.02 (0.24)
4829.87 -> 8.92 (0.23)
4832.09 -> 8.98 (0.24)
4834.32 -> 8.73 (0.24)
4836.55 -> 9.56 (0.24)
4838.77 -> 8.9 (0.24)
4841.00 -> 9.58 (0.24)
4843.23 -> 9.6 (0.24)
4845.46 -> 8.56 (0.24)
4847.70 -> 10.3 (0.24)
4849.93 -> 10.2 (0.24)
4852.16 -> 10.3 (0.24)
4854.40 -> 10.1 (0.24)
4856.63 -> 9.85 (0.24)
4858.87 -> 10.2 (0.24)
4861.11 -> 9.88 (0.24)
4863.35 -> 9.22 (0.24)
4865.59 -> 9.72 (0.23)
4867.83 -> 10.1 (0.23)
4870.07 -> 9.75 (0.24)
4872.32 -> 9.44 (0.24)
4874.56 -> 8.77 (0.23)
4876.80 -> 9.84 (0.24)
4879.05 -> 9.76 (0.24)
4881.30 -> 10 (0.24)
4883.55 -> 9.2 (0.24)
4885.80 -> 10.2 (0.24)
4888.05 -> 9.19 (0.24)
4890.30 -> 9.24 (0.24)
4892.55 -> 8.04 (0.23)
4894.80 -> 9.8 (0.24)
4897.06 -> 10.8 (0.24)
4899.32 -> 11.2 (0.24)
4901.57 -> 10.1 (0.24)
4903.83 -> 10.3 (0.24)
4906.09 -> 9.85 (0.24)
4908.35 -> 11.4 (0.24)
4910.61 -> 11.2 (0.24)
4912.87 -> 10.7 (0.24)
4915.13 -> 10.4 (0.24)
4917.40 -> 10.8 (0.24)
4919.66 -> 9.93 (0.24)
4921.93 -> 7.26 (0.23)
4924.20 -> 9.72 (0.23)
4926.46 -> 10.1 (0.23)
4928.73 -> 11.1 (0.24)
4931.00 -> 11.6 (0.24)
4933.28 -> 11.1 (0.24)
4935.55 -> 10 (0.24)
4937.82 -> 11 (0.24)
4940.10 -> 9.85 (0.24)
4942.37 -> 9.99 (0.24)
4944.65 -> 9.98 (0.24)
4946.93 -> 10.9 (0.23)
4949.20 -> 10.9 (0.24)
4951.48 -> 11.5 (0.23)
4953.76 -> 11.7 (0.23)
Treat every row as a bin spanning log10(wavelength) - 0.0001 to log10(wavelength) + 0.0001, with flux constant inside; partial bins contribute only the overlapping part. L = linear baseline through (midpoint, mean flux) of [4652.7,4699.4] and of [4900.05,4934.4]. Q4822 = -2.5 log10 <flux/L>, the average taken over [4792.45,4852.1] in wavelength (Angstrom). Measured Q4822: 0.11 mag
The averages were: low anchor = 10.2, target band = 9.29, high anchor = 10.4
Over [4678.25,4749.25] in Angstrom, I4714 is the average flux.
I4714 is 10.2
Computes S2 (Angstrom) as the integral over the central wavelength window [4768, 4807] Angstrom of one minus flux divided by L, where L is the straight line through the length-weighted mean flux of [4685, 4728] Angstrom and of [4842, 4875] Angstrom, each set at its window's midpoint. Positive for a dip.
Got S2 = 6.6 Angstrom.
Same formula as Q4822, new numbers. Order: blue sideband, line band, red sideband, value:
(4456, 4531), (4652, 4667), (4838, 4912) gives -0.179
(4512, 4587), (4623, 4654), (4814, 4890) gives -0.107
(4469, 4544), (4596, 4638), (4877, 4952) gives -0.165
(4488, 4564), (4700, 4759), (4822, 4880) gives -0.106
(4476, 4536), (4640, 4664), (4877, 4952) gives -0.113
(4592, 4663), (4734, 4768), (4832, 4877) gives 0.020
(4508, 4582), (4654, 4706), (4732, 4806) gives -0.138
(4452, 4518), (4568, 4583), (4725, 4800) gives -0.207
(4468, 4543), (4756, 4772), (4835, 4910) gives 0.077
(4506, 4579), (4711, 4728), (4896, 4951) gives -0.089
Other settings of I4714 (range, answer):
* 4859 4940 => 10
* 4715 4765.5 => 10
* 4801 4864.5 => 9.45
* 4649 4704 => 10.2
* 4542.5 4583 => 9.63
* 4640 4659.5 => 9.81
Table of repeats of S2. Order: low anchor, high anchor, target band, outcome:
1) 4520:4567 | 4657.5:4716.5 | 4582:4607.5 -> -2.2 Angstrom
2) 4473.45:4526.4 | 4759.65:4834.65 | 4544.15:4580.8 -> -3.9 Angstrom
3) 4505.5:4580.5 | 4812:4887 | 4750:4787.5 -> 3.6 Angstrom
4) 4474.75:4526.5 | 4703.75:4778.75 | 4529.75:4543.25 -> 1.9 Angstrom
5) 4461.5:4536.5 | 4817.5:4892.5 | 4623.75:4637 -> -2.4 Angstrom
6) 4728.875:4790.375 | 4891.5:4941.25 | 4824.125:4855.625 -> 1.0 Angstrom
